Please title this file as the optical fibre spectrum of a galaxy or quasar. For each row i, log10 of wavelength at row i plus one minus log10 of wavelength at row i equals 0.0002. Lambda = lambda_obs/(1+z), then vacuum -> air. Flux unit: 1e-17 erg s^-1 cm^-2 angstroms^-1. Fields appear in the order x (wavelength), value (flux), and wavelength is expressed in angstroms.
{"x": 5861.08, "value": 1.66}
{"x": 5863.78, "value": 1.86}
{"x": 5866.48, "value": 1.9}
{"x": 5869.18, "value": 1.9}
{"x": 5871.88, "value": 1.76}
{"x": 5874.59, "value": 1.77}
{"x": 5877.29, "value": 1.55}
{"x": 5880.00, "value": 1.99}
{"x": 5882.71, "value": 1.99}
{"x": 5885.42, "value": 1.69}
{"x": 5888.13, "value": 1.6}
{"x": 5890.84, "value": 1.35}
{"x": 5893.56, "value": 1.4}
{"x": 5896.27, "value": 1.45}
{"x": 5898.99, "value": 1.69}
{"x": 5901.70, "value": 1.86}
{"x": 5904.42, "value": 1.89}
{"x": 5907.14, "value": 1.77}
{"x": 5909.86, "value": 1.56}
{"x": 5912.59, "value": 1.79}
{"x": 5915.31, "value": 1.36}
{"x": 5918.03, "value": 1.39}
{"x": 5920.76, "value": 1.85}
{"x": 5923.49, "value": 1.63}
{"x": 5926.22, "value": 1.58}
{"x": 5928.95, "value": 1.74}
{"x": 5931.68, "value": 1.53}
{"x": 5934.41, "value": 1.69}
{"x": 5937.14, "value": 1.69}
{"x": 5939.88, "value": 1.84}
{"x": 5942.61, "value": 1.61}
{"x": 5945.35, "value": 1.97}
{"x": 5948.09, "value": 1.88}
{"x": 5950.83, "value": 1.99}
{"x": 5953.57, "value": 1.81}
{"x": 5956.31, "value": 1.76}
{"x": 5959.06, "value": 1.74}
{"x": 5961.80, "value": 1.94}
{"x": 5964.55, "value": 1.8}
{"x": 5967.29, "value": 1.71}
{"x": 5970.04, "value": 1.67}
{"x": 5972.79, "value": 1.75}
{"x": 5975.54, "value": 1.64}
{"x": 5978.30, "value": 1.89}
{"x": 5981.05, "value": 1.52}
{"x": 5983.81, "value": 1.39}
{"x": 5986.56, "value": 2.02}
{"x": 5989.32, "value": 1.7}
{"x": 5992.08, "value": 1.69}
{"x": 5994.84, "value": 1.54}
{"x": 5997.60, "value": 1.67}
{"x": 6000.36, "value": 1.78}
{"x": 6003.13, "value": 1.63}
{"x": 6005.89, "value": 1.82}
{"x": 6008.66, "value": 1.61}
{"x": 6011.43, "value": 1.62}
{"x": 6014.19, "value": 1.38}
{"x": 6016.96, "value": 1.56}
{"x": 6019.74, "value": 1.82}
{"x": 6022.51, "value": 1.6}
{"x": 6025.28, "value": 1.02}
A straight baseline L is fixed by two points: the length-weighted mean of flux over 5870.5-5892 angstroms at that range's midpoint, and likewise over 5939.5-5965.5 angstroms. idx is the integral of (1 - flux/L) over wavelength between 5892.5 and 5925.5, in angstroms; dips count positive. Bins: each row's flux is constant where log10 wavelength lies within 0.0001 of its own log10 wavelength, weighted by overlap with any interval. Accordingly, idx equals 2.3 angstroms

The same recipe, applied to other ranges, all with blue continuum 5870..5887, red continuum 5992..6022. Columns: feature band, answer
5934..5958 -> -1.3 angstroms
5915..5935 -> 1.5 angstroms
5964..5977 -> -0.2 angstroms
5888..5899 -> 1.9 angstroms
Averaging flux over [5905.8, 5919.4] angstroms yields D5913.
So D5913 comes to 1.57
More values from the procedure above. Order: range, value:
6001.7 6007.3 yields 1.72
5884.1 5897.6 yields 1.5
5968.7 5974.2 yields 1.71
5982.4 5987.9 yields 1.7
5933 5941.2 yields 1.74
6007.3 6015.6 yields 1.54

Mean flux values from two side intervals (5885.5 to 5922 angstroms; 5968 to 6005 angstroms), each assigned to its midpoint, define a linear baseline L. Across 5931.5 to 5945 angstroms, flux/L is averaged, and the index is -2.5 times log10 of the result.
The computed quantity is -0.041 mag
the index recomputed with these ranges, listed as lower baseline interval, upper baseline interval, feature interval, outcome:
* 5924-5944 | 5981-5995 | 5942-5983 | -0.07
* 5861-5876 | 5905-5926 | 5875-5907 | 0.03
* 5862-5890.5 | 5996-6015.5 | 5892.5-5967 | 0.01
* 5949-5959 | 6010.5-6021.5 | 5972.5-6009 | 0.00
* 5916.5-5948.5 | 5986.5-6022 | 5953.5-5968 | -0.07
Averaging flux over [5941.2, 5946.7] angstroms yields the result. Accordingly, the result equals 1.79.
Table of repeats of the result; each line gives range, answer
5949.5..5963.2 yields 1.85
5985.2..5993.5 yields 1.8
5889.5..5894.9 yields 1.37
